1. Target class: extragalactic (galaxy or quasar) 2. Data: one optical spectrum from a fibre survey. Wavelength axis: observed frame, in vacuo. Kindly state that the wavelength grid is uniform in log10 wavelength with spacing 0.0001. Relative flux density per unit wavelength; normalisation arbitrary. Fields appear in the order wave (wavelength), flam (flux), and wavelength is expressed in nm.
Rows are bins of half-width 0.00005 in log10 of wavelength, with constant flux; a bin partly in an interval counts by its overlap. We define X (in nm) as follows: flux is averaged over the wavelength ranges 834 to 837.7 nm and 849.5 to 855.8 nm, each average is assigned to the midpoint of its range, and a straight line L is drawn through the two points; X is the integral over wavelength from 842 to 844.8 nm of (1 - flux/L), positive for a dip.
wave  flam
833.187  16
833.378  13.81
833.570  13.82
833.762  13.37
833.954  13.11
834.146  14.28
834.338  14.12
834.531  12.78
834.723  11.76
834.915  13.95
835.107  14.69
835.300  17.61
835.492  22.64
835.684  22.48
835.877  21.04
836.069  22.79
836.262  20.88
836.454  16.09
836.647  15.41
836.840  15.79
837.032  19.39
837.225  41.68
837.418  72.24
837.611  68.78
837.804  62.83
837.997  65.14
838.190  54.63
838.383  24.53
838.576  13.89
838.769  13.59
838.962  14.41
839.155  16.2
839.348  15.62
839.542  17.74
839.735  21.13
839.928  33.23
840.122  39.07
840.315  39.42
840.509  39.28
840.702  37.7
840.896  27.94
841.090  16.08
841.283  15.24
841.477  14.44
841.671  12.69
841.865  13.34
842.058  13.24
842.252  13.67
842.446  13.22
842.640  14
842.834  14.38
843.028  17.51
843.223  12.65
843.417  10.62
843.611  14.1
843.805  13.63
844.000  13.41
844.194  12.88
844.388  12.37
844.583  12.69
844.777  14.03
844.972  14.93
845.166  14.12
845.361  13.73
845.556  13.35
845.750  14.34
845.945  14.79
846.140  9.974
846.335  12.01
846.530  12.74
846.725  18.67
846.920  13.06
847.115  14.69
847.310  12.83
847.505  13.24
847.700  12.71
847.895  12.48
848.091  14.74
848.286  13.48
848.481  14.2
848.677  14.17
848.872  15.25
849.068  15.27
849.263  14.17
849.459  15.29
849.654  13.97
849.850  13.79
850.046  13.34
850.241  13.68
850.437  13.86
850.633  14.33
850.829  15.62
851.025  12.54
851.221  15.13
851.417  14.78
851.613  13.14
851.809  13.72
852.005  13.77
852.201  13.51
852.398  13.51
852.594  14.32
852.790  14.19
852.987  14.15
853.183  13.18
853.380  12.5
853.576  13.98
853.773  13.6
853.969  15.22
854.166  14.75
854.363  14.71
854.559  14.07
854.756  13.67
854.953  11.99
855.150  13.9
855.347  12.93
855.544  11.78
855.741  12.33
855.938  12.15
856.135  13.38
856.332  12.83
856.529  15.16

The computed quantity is 0.85 nm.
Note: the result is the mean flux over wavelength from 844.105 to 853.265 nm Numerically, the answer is 13.8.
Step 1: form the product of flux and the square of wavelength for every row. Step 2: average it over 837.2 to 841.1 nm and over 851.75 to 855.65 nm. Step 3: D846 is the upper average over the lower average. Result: 0.4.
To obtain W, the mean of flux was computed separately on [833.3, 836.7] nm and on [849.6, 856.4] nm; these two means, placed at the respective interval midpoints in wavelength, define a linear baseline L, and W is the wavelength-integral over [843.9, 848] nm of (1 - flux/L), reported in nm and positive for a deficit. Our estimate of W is 0.35 nm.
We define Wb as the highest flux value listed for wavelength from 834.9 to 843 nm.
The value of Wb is 72.24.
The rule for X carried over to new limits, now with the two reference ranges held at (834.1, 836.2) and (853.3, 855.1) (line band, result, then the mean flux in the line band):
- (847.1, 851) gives 0.20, 14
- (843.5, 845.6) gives 0.27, 13.6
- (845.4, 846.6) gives 0.19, 12.9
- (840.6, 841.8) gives -0.33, 20.6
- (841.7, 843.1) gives 0.16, 14.1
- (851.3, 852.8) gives 0.04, 13.9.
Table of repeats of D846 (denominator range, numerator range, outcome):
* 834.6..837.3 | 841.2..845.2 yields 0.71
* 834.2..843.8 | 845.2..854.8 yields 0.60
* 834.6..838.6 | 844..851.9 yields 0.46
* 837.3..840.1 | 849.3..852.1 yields 0.41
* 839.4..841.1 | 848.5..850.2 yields 0.48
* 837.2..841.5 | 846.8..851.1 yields 0.43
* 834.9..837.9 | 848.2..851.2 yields 0.49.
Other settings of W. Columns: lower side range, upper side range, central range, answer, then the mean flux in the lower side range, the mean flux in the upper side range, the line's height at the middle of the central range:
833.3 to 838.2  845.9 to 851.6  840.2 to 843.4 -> 0.20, 26.3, 13.9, 20.6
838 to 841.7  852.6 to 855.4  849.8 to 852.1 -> 0.34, 25.8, 13.8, 16.4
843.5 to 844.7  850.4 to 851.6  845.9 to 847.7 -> 0.02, 13.2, 14.3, 13.6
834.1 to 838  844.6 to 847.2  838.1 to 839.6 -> 0.15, 27.2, 13.8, 23.4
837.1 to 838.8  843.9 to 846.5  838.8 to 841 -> 0.59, 47.2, 13.3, 38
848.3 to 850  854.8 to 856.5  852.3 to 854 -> -0.05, 14.4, 12.8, 13.4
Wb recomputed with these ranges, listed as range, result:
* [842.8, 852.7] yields 18.67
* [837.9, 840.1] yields 65.14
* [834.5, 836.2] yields 22.79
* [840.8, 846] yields 27.94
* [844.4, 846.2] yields 14.93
